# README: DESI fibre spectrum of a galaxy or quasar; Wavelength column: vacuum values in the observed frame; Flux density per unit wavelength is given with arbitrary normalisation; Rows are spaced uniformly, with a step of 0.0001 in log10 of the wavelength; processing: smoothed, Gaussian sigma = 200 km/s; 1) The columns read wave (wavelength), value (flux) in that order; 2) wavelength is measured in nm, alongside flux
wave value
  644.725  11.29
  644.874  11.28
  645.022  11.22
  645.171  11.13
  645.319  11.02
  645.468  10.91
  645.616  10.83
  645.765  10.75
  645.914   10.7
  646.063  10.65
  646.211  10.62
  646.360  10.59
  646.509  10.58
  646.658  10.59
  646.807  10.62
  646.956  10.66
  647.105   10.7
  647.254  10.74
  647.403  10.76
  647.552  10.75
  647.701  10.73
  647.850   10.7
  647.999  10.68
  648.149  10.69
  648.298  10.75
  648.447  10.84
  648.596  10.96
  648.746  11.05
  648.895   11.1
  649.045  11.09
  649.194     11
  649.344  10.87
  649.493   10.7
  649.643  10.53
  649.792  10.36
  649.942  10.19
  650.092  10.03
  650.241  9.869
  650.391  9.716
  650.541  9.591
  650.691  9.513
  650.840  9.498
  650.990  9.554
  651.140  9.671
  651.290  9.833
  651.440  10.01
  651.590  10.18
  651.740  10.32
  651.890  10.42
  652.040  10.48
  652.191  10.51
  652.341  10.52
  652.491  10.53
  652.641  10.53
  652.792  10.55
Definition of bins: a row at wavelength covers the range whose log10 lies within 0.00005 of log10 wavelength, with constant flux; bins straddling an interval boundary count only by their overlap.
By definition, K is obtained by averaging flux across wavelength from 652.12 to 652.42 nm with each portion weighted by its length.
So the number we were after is 10.5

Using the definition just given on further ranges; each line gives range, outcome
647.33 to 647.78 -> 10.8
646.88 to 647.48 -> 10.7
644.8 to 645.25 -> 11.2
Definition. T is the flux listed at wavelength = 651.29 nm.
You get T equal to 9.833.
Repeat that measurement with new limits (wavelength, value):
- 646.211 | 10.62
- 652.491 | 10.53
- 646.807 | 10.62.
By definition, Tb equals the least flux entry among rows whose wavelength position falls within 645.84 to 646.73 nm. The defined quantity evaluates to 10.58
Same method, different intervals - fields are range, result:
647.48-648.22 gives 10.68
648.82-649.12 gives 11.09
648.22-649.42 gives 10.75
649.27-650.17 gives 10.03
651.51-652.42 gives 10.18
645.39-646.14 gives 10.65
